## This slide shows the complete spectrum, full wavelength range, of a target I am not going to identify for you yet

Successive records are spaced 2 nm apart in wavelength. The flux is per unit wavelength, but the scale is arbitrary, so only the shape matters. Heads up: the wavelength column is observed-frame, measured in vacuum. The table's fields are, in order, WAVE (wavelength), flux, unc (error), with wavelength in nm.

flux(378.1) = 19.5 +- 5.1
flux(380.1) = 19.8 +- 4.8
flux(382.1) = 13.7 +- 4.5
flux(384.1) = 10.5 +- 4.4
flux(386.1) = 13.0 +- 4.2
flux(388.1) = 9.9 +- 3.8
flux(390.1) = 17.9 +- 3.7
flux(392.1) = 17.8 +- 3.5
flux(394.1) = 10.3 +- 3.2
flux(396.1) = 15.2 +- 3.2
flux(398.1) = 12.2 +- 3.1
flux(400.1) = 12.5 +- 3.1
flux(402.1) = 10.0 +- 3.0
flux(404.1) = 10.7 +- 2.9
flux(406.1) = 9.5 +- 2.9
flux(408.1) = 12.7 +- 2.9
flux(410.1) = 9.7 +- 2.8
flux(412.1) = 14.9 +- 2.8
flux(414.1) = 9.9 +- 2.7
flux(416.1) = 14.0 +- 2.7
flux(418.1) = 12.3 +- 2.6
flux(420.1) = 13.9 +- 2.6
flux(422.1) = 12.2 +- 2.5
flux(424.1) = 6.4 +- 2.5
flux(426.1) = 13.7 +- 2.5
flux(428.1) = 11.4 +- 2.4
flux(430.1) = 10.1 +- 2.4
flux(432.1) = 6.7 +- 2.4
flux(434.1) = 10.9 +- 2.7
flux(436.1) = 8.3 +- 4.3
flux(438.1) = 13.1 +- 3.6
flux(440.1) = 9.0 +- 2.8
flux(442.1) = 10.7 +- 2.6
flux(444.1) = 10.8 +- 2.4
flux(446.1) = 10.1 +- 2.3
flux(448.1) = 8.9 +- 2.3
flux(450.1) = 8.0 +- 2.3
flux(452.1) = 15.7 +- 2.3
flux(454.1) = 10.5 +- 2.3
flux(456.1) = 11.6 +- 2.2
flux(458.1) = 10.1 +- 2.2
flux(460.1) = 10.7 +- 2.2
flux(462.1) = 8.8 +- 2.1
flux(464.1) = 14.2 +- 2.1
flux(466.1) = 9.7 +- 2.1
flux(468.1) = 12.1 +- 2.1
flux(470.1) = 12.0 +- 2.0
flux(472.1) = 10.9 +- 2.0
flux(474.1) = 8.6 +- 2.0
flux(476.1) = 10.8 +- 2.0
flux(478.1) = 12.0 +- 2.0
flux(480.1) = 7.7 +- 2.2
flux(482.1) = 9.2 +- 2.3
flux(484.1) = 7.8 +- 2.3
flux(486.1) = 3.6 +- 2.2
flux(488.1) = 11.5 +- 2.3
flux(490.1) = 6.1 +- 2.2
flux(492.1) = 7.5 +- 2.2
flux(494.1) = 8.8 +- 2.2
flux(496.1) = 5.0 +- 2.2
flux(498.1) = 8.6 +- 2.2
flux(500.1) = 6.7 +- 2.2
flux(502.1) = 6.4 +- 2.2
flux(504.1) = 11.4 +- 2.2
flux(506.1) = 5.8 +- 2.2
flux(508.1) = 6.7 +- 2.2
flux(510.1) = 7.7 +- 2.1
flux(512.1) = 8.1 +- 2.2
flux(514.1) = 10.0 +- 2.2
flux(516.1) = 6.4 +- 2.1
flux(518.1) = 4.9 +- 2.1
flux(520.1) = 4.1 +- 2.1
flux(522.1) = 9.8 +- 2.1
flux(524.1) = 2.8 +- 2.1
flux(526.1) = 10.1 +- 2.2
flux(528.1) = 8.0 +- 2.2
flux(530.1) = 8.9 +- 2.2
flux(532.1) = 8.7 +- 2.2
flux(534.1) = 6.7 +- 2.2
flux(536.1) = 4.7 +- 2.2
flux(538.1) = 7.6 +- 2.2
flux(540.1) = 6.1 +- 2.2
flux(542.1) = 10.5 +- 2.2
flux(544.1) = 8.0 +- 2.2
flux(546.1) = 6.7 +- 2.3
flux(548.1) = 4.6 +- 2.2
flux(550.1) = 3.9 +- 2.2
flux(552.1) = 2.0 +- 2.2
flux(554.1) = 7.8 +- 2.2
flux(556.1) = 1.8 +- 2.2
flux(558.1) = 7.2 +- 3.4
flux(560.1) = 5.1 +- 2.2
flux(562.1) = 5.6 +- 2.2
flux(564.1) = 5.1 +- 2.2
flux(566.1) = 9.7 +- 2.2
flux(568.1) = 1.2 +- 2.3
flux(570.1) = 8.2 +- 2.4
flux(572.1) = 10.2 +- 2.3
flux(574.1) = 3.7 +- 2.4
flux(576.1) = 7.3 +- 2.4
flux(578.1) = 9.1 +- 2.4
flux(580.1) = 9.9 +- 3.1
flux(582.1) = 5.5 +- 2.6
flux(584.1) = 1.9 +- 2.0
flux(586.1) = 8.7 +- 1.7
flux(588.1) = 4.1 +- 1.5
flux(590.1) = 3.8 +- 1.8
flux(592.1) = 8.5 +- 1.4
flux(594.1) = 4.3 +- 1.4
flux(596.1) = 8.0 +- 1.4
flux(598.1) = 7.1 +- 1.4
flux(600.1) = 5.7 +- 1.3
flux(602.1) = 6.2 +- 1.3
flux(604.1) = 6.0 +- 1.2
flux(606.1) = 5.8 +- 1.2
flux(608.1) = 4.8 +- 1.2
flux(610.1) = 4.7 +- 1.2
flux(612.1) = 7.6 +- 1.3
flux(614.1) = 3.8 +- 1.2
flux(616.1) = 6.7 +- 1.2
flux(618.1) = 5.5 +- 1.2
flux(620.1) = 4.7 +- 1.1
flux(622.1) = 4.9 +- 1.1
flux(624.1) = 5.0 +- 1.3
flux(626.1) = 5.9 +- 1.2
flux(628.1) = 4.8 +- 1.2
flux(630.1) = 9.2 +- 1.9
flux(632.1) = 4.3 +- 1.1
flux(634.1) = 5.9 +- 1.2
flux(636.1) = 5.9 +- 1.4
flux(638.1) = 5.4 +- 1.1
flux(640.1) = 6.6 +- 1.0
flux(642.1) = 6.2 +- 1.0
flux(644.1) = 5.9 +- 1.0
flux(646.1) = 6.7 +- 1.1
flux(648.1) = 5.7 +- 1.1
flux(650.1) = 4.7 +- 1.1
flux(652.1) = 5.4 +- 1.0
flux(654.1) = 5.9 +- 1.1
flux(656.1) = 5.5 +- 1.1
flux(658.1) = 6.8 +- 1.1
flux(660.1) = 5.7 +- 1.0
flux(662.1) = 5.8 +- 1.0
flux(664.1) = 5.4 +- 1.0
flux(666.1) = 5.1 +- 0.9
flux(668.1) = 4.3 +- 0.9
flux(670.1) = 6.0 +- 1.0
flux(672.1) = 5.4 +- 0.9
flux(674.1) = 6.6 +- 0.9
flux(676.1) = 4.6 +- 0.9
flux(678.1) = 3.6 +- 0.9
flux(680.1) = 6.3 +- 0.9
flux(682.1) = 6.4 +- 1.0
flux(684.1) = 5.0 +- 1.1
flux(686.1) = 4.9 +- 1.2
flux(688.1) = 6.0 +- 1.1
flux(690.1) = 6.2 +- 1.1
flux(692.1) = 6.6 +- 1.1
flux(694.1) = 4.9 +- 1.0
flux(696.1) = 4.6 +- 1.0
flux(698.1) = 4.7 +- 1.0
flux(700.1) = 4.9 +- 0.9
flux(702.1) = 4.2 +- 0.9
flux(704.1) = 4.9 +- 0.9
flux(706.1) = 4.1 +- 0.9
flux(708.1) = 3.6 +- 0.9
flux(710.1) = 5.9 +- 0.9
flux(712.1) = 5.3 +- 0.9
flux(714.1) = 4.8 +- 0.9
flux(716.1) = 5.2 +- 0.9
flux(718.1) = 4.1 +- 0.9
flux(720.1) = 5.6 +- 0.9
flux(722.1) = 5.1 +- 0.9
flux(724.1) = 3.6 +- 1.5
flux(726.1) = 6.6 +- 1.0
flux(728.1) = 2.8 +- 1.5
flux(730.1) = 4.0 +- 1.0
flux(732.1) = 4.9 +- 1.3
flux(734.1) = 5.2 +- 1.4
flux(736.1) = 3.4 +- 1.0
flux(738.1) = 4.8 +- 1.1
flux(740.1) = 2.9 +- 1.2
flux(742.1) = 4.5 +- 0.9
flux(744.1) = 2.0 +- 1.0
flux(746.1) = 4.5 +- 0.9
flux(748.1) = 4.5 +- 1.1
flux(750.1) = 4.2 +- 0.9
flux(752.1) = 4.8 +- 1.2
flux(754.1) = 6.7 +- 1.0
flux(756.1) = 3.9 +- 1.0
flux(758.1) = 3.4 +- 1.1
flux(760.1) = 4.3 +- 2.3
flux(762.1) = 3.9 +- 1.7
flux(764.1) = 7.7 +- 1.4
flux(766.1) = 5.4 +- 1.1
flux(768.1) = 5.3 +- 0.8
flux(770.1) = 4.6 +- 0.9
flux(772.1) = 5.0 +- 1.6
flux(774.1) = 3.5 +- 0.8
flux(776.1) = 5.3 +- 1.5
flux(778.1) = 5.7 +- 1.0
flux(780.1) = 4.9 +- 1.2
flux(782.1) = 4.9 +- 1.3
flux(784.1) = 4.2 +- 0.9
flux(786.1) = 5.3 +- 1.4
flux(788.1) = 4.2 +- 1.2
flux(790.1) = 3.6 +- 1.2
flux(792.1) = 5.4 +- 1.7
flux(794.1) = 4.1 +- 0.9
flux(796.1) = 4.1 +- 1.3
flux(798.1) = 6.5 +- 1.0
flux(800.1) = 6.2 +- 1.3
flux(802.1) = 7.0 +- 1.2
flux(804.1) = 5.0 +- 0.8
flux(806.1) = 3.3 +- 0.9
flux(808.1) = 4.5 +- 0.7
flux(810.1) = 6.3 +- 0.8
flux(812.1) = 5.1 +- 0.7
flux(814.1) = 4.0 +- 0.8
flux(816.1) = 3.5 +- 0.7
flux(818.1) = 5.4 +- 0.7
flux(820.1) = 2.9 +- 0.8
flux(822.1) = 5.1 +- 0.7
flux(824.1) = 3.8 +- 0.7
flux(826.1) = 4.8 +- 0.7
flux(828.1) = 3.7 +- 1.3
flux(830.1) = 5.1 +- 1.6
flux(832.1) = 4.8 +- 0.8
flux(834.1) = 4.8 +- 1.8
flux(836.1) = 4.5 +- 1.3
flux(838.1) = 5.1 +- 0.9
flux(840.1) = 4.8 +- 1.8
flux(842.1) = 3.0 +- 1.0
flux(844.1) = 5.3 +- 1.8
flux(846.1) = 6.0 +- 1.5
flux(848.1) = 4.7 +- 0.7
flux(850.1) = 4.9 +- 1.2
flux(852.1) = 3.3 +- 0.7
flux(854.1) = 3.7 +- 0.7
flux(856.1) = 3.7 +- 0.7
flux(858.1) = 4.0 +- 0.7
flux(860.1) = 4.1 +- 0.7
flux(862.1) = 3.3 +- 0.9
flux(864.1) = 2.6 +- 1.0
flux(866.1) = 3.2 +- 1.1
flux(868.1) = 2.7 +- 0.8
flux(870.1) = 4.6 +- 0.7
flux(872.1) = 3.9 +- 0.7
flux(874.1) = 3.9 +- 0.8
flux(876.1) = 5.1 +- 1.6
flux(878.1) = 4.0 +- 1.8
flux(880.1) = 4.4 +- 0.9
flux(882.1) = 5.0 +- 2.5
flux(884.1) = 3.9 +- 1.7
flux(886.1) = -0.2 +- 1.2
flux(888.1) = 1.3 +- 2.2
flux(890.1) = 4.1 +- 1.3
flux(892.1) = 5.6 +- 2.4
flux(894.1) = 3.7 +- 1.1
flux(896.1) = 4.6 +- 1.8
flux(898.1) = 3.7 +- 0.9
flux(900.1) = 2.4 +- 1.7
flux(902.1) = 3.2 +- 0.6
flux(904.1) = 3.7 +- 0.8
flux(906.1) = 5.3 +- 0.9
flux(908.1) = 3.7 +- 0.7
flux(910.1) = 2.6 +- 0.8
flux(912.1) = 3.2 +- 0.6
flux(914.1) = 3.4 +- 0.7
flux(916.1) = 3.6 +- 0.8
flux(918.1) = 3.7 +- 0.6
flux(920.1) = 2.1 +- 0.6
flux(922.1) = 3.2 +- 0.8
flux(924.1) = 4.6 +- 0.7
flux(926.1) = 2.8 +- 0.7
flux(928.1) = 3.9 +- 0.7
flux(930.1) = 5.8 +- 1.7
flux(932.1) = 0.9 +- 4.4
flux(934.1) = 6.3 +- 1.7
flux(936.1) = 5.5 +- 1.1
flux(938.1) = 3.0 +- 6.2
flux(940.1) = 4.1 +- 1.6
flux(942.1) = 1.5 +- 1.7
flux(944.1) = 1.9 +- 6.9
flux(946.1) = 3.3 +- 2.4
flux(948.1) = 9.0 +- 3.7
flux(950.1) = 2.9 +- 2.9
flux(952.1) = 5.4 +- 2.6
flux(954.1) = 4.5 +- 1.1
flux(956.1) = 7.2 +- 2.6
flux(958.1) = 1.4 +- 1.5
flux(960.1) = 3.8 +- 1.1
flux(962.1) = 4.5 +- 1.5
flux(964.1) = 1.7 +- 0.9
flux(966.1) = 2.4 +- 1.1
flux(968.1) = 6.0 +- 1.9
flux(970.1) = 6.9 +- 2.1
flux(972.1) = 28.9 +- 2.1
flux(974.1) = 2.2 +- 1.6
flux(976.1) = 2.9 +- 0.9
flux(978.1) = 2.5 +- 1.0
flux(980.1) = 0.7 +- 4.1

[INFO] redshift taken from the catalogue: 1.61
